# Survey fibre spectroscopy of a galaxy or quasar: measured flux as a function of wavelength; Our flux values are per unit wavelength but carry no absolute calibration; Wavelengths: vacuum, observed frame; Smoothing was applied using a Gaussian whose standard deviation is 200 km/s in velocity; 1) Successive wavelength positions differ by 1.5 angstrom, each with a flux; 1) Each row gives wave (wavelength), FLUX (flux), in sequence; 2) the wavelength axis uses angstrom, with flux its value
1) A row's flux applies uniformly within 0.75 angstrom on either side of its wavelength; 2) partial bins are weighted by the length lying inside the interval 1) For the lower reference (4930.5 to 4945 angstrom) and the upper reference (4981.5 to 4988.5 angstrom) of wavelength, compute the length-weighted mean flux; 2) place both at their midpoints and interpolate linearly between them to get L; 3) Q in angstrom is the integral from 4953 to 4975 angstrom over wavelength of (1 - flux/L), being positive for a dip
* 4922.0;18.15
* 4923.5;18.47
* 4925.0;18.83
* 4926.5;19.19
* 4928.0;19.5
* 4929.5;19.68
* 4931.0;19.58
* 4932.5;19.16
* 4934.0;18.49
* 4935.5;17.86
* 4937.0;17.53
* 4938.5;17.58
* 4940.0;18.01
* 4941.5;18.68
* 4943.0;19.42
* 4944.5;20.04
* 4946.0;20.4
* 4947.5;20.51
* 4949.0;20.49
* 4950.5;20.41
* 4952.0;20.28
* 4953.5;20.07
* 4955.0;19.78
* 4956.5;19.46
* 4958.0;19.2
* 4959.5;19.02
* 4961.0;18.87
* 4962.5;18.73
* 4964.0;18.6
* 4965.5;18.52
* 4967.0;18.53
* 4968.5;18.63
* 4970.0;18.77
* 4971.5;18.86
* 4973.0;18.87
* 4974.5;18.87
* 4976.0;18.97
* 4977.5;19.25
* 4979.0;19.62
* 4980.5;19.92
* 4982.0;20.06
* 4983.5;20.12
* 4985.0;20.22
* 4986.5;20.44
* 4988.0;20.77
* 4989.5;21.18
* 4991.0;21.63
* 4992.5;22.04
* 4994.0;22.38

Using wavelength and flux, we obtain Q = 0.6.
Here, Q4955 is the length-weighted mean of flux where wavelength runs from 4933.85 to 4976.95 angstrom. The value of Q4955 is 19.1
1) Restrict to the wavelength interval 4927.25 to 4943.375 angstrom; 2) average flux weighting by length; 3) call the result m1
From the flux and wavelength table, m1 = 18.7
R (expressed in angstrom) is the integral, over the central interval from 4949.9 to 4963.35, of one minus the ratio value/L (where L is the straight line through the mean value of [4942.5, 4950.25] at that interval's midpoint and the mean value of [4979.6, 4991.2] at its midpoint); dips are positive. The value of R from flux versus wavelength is 0.5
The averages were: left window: 20.2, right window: 20.5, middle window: 19.5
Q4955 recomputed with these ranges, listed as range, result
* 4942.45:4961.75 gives 19.8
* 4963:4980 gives 18.9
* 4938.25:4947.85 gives 19.3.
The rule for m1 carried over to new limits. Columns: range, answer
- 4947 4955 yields 20.3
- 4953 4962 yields 19.4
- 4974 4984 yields 19.5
